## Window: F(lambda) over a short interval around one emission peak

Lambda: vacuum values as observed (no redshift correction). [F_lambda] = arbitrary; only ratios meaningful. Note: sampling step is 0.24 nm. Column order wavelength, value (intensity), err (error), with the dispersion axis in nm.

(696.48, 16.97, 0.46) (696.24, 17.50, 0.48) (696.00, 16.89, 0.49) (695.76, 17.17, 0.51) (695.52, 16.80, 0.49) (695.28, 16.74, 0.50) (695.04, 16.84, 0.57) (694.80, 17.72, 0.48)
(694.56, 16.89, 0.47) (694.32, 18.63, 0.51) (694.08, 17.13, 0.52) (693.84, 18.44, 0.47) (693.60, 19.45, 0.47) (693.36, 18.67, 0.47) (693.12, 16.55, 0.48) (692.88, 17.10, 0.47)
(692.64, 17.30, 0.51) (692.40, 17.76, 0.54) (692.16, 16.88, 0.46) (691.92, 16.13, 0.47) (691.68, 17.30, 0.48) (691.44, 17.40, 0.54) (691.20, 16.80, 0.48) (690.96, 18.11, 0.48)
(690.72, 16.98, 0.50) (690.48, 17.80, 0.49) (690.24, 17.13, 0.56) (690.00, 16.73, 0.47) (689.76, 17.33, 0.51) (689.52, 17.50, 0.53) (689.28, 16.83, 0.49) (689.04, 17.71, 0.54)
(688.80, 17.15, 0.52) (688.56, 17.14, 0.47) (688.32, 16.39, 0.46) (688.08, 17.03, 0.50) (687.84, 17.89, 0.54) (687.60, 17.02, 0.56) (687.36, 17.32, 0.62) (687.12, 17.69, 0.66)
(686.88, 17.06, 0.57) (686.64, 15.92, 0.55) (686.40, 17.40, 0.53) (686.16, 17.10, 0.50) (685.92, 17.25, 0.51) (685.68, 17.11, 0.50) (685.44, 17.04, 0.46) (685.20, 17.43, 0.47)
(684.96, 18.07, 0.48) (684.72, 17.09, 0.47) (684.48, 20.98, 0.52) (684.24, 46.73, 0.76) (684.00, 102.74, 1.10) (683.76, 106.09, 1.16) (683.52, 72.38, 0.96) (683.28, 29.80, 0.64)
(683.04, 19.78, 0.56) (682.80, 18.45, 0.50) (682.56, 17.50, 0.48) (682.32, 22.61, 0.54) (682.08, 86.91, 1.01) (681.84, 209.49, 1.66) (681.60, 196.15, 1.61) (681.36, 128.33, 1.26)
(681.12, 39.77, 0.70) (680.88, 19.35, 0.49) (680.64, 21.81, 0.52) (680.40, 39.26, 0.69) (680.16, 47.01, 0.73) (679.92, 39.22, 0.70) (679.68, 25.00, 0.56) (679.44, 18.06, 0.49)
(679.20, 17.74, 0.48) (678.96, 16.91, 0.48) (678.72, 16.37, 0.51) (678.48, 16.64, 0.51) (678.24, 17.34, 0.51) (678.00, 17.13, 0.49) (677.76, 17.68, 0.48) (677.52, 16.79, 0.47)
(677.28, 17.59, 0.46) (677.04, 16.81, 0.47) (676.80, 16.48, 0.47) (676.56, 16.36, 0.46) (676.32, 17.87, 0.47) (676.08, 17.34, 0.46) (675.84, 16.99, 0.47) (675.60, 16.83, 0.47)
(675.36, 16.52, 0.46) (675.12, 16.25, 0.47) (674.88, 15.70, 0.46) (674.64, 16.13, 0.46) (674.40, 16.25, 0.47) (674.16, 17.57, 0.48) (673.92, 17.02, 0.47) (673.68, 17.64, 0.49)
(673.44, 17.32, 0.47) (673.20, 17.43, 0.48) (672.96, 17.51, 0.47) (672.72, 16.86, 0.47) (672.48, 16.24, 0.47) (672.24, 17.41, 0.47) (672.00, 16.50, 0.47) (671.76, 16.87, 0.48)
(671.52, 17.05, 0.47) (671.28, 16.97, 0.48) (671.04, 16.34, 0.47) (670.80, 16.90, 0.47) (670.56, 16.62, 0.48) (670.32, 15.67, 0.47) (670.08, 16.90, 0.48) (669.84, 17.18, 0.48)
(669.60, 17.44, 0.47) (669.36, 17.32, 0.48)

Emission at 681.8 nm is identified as H-alpha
